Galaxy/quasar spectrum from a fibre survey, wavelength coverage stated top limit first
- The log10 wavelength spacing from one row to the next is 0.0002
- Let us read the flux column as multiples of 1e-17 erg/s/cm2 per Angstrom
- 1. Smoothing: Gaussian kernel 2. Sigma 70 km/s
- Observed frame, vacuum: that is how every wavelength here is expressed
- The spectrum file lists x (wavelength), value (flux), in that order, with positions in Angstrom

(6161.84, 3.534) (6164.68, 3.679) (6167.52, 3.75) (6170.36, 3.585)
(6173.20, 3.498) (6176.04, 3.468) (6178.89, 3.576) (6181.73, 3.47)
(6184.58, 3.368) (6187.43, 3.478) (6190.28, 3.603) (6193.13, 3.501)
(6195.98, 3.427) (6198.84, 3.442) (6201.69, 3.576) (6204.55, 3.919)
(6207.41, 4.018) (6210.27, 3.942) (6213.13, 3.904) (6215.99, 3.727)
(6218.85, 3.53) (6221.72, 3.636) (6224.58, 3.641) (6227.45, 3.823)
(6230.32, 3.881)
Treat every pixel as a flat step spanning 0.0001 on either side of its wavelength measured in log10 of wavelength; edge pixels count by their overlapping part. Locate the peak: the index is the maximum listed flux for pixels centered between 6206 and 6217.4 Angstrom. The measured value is 4.018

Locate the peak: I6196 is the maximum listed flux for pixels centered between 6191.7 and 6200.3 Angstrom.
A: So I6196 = 3.501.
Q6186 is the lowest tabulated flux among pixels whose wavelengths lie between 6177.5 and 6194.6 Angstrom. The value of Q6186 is 3.368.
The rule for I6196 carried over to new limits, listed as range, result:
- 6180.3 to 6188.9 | 3.478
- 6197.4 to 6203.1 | 3.576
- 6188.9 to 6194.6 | 3.603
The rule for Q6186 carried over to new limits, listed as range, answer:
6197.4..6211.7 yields 3.442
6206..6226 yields 3.53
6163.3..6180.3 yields 3.468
